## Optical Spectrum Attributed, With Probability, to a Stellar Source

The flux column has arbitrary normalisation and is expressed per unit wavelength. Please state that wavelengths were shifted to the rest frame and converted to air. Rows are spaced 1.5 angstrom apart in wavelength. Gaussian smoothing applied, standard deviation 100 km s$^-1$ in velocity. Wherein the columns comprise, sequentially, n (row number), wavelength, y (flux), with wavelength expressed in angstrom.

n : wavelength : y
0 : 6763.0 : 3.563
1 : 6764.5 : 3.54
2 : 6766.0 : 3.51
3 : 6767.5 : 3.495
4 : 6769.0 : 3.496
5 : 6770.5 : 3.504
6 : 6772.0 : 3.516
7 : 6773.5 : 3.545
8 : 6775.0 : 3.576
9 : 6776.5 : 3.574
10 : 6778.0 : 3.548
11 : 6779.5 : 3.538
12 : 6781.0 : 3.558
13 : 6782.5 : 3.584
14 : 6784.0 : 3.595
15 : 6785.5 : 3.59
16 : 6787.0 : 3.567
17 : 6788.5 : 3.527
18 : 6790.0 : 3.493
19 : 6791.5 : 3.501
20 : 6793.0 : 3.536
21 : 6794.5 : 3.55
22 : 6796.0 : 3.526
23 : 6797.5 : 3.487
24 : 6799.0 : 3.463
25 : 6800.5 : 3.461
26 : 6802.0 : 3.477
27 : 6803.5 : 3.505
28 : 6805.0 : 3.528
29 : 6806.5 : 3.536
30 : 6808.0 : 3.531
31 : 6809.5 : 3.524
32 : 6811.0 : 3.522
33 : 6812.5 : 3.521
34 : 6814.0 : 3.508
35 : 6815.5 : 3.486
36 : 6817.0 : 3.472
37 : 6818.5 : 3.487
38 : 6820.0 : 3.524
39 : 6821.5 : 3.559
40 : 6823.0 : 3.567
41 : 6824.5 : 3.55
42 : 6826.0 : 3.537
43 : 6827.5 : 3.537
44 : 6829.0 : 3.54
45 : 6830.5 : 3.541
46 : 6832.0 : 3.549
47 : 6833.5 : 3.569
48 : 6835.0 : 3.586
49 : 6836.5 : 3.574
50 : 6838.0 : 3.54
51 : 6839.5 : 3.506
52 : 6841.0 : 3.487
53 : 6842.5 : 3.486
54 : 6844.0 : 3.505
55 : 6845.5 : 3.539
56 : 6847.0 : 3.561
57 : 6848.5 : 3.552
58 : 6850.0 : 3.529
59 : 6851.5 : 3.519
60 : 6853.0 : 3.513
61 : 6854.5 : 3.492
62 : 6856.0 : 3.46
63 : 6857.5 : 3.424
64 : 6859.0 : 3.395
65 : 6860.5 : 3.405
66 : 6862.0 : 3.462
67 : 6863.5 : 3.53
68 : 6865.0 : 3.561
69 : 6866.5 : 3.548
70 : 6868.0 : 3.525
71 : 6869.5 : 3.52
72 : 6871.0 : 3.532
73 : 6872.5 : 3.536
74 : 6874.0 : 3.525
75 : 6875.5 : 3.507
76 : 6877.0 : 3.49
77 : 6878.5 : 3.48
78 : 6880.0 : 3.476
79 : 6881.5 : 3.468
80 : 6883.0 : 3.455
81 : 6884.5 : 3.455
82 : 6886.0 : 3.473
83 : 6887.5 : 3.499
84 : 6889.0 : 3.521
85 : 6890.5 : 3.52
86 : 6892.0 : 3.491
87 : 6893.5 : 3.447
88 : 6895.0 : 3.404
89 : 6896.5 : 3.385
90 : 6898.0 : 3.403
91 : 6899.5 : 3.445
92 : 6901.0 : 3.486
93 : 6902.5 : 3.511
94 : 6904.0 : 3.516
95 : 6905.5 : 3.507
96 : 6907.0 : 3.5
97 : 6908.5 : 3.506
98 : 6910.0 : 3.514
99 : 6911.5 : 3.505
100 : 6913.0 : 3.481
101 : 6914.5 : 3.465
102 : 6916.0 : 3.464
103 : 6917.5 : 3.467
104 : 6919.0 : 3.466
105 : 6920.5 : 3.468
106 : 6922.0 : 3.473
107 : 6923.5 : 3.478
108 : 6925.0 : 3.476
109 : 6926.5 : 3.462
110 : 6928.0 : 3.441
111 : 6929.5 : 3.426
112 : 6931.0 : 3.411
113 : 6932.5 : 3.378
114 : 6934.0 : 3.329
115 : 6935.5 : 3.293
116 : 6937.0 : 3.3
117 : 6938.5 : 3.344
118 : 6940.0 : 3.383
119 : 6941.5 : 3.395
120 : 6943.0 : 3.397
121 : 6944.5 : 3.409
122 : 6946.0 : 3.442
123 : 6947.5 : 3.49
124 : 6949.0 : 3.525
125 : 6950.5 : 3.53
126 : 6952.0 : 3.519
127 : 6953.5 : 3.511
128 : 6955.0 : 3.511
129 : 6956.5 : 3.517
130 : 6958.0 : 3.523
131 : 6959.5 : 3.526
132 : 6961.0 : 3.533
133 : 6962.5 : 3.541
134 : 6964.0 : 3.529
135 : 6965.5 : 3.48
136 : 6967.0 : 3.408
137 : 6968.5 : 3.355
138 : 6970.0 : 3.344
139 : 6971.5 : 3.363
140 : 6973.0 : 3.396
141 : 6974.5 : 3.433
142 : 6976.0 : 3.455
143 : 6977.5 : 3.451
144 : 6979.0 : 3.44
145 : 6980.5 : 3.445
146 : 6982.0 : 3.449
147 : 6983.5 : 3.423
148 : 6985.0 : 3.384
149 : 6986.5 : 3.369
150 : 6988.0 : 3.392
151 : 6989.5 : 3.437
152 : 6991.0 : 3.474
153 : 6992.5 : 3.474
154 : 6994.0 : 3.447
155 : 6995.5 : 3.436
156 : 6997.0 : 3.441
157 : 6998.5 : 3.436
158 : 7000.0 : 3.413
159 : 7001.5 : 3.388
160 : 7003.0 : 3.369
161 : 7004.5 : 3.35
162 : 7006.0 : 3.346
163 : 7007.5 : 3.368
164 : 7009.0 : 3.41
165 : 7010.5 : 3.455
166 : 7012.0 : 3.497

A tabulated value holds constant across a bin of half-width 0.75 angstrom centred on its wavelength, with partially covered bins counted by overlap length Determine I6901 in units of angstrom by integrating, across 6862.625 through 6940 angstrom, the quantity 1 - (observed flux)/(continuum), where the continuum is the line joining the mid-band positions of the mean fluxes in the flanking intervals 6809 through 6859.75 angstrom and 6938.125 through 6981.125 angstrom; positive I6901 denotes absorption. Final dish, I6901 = 0.4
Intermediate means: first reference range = 3.52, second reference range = 3.46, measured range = 3.47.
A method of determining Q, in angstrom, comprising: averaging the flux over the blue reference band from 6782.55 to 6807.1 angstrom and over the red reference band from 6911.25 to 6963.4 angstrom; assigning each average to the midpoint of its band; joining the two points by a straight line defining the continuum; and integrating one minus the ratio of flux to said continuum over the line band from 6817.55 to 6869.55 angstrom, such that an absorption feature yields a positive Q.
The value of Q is -0.3 angstrom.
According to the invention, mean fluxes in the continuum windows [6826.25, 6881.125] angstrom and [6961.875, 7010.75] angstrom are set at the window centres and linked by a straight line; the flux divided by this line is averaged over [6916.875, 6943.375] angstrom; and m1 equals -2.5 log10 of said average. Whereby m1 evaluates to 0.02 mag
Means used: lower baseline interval 3.51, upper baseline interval 3.42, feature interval 3.41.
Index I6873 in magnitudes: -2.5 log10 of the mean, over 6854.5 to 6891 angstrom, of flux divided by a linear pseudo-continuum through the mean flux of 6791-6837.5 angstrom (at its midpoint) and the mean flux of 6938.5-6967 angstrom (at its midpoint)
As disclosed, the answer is 0.00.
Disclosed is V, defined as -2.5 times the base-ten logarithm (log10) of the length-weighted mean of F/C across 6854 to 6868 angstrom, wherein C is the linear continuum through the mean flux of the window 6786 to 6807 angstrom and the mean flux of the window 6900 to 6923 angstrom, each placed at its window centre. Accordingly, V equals 0.01 mag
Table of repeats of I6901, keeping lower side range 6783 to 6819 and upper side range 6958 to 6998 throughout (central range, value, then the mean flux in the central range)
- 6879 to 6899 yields 0.1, 3.46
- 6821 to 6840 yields -0.3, 3.55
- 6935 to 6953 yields 0.2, 3.42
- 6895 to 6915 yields 0.0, 3.48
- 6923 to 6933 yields 0.1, 3.44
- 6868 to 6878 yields -0.1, 3.52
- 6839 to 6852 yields -0.1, 3.52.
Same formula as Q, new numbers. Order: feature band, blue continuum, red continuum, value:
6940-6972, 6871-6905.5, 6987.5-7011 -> -0.3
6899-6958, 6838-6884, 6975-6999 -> 0.2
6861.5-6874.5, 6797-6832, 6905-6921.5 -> -0.1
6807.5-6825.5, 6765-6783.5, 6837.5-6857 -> 0.0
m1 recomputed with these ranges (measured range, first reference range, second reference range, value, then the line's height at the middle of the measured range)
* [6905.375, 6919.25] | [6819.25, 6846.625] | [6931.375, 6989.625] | -0.004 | 3.47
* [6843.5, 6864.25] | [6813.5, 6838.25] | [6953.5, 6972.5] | 0.010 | 3.52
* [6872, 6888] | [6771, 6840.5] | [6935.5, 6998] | 0.001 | 3.49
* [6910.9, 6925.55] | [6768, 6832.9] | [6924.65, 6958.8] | -0.007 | 3.45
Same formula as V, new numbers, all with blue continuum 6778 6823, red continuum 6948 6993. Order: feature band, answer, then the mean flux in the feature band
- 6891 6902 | 0.014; 3.44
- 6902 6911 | -0.008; 3.51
